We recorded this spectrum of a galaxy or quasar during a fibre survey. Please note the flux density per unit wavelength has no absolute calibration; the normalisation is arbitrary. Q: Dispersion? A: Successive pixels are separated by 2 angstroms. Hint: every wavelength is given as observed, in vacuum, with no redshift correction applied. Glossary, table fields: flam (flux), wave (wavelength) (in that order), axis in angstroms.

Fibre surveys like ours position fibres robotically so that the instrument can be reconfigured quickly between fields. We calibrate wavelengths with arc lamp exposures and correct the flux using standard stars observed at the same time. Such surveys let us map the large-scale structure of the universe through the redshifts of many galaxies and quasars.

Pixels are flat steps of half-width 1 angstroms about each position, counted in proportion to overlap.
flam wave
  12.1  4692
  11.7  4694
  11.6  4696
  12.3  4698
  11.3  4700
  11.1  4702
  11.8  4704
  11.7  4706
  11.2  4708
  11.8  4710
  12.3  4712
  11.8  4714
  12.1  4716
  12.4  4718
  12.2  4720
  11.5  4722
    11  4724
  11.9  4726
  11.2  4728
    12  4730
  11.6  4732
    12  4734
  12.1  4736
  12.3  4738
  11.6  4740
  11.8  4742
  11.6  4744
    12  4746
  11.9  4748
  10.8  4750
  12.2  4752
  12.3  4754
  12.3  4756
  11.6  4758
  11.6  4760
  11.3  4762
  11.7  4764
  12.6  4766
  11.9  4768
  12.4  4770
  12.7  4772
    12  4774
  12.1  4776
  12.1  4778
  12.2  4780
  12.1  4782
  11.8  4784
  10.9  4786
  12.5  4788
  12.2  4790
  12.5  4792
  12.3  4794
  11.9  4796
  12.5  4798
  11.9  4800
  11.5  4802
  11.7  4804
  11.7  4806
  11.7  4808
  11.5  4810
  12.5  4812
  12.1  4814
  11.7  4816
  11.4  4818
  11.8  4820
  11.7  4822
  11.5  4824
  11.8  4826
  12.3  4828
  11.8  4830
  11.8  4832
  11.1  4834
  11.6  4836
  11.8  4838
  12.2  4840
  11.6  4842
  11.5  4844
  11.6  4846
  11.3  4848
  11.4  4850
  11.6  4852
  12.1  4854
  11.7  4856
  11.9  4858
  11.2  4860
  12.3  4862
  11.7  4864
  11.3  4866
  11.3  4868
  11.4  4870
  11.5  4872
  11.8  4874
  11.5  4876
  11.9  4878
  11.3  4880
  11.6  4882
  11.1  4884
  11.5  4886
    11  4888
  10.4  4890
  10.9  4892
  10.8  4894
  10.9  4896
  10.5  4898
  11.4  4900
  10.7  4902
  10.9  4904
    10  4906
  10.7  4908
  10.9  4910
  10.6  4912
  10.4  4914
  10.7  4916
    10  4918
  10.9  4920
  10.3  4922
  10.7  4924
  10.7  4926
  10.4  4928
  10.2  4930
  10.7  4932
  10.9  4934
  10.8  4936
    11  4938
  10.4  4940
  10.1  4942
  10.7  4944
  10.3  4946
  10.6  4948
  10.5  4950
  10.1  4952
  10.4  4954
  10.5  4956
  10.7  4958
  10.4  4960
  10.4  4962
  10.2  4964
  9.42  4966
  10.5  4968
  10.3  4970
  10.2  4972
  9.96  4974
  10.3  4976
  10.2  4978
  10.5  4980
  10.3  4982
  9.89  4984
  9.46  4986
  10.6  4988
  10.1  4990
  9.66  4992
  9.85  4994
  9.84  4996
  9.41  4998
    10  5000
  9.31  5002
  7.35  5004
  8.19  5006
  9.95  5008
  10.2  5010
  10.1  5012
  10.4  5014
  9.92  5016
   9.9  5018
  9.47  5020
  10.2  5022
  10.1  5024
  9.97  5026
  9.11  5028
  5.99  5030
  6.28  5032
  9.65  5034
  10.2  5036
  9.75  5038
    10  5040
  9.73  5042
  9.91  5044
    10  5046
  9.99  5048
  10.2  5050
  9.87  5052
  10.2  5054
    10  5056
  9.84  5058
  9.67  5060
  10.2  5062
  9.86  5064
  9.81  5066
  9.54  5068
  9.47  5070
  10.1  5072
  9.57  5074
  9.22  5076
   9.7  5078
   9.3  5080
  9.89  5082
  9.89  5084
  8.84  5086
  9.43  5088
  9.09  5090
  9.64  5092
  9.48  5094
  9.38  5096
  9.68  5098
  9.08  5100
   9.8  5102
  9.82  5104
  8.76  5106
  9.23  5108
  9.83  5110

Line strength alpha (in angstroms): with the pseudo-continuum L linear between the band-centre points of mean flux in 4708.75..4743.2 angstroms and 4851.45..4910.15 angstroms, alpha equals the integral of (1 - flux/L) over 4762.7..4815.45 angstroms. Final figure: -1.9 angstroms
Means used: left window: 11.9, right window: 11.3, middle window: 12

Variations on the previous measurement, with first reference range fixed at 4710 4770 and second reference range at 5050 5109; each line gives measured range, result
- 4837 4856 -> -0.90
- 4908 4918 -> 0.11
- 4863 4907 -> -1.03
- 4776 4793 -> -0.70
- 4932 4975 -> 0.16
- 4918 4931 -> 0.17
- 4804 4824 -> -0.71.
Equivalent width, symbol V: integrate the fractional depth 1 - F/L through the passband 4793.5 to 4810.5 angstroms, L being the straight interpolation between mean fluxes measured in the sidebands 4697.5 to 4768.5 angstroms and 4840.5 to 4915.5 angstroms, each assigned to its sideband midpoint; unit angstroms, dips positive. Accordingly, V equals -0.5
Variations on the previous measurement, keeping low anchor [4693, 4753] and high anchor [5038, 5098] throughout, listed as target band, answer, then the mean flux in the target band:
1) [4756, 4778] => -0.98 angstroms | 12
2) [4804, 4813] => -0.46 angstroms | 11.8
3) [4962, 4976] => 0.23 angstroms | 10.1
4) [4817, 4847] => -1.58 angstroms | 11.7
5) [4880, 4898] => -0.39 angstroms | 11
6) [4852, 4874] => -1.44 angstroms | 11.6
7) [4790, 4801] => -0.86 angstroms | 12.2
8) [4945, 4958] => -0.02 angstroms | 10.4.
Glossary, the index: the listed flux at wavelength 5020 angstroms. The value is 9.47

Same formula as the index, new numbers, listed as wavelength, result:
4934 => 10.9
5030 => 5.99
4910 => 10.9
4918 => 10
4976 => 10.3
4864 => 11.7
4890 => 10.4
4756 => 12.3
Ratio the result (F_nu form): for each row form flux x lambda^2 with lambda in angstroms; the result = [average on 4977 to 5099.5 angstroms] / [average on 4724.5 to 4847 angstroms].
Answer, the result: 0.90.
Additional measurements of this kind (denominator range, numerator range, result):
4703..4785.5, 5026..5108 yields 0.91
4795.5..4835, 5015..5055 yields 0.88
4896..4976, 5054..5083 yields 0.98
